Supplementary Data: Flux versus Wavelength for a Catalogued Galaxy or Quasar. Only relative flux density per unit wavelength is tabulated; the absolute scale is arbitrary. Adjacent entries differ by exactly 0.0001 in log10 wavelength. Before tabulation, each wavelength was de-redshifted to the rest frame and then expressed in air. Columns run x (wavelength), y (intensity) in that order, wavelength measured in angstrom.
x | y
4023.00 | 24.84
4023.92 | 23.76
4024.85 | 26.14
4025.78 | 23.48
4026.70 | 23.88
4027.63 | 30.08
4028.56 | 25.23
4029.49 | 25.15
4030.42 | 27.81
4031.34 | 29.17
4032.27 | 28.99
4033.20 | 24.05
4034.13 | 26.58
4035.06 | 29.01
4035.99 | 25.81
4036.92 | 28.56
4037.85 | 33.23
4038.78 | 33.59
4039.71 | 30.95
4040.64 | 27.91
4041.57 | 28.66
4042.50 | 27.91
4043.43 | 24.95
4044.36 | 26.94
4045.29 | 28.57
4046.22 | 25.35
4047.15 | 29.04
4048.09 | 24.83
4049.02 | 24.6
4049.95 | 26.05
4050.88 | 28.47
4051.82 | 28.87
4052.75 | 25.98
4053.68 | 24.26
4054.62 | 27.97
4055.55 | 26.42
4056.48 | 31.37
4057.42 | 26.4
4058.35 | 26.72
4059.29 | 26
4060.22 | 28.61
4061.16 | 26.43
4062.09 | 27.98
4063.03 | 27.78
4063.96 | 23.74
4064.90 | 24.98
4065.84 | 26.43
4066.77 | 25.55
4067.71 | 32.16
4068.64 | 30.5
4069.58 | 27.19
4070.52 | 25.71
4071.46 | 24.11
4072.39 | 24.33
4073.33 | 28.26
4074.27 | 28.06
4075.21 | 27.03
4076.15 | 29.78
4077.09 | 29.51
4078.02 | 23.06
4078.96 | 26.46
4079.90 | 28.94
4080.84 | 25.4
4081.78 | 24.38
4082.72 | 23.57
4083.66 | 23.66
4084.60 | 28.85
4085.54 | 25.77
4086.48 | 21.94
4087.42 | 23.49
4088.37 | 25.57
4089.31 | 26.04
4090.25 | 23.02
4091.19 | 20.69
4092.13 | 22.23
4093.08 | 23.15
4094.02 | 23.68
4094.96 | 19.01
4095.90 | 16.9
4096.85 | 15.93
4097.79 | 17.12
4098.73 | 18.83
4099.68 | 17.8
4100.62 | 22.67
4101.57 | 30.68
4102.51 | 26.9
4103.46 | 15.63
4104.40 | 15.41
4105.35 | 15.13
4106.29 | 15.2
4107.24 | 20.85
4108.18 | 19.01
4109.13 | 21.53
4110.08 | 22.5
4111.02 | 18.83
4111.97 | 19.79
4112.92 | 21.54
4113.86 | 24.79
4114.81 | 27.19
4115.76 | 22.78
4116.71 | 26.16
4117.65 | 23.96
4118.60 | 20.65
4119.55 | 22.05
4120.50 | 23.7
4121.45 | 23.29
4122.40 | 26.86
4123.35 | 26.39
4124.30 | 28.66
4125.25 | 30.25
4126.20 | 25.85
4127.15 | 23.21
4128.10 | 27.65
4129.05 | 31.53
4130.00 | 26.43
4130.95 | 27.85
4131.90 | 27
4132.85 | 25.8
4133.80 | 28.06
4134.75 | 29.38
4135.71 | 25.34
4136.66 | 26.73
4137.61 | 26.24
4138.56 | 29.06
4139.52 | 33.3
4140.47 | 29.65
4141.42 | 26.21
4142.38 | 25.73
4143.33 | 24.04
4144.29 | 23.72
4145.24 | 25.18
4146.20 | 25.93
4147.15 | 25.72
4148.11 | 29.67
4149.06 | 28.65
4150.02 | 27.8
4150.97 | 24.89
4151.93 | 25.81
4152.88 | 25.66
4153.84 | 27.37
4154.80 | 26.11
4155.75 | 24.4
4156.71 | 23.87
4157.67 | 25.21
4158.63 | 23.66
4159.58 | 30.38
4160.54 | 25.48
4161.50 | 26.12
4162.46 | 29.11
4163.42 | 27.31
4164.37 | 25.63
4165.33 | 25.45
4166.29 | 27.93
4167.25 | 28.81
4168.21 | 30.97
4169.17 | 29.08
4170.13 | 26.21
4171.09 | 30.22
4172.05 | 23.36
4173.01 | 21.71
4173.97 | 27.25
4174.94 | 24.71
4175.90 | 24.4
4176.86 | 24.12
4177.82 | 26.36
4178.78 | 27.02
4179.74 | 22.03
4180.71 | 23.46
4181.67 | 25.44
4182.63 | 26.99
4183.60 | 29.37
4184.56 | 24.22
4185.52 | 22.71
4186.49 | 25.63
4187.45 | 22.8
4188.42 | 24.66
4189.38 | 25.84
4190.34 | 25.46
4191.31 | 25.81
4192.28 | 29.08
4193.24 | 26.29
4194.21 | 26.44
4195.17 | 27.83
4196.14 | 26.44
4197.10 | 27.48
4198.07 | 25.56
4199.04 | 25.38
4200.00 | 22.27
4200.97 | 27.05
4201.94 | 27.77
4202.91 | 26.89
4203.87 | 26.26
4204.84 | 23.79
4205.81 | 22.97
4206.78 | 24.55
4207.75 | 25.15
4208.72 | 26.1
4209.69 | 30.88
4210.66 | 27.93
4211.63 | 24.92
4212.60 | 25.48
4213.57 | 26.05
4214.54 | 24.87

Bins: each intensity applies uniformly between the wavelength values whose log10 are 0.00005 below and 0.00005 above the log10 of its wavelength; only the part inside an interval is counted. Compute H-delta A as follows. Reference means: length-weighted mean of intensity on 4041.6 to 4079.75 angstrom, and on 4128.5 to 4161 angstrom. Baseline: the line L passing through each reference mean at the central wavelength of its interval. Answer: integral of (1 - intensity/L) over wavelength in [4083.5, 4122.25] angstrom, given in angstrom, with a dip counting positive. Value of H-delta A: 7.3 angstrom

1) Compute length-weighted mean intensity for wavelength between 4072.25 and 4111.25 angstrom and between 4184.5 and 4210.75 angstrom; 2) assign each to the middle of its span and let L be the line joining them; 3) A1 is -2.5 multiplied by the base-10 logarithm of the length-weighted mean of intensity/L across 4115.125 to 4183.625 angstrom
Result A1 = -0.08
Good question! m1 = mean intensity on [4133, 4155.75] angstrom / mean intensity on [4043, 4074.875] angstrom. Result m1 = 1.0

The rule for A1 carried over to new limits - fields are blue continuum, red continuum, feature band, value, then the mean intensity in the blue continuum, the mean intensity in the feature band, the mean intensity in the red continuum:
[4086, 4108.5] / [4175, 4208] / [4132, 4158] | -0.15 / 20.7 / 26.7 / 25.5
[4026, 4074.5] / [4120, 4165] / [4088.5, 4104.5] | 0.27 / 27.3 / 21.2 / 26.7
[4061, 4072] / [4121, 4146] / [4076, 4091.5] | 0.07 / 26.9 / 25.3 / 27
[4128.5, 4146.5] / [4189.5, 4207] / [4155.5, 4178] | 0.01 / 27.2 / 26.3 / 26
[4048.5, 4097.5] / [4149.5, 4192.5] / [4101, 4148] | 0.05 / 25.6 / 24.7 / 26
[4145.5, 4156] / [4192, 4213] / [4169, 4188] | 0.05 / 26.6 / 25.3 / 26.2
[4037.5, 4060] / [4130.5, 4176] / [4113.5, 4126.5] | 0.08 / 27.7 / 25.2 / 26.7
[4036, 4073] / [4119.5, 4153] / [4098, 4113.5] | 0.32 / 27.4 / 20.1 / 26.8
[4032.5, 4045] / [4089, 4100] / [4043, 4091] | -0.10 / 28.3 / 26.5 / 20.3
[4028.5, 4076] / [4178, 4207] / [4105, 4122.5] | 0.21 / 27.4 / 21.8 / 25.6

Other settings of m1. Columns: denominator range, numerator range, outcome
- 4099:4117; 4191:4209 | 1.22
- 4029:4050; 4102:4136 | 0.86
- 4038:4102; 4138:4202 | 1.02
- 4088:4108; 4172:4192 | 1.22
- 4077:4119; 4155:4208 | 1.16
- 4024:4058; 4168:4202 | 0.94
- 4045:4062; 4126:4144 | 1.01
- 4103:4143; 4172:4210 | 1.04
